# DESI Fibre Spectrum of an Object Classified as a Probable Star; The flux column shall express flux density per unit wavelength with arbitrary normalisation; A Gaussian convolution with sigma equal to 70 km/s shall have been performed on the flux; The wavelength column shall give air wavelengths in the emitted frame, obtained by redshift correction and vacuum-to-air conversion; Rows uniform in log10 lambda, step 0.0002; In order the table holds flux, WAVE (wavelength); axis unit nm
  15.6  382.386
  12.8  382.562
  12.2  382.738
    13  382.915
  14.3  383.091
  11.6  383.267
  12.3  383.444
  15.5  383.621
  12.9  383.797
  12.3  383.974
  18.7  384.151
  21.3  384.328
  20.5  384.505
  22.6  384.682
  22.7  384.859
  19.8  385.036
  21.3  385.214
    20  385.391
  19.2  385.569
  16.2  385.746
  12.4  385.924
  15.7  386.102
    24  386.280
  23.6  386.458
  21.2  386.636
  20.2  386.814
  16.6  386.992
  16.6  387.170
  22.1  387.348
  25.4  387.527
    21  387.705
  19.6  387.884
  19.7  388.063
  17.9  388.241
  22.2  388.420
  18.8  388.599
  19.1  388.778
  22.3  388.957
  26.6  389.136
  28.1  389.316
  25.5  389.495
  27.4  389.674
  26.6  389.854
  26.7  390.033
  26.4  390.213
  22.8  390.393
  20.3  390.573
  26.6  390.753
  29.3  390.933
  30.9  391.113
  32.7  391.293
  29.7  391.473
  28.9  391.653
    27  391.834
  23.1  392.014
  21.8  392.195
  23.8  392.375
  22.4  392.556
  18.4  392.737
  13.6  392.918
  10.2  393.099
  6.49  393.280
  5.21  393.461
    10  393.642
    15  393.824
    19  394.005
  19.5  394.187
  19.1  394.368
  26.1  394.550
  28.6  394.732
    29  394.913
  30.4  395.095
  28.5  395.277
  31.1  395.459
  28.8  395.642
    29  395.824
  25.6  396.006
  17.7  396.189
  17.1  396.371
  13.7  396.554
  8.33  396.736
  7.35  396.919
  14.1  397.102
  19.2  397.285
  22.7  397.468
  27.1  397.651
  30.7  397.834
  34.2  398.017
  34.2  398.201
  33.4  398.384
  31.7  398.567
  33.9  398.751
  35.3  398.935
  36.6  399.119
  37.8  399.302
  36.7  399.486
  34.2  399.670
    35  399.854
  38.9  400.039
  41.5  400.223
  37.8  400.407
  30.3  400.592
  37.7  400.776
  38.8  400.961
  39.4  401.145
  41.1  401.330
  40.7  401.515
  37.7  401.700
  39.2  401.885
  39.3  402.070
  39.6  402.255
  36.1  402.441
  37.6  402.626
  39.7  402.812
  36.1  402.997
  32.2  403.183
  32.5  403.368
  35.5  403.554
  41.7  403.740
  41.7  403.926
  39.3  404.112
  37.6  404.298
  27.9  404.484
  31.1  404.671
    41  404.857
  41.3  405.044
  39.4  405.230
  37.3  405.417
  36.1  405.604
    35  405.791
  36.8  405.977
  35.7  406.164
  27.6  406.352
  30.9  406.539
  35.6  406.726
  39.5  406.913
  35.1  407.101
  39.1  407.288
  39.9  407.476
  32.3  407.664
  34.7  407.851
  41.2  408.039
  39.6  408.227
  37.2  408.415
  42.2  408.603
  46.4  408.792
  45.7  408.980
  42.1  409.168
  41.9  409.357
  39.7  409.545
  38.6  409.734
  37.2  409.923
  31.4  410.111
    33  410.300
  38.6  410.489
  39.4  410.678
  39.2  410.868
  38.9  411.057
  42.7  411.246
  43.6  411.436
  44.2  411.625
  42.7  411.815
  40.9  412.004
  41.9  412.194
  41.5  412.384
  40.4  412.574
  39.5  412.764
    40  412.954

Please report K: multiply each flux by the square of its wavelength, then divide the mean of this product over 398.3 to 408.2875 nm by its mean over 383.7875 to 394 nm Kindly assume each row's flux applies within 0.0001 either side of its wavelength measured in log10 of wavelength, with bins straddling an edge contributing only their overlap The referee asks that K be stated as 1.89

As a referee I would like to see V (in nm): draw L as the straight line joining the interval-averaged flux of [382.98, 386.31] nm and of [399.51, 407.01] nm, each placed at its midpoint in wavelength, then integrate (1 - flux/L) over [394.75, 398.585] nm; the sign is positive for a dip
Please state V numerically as 0.71 nm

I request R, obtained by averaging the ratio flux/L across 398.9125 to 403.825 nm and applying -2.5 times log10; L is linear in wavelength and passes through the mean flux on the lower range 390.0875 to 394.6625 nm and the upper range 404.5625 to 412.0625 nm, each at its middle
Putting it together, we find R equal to -0.211 mag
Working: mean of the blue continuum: 21.2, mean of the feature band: 37.4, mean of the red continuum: 38.3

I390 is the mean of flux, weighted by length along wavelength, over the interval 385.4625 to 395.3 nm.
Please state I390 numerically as 21.8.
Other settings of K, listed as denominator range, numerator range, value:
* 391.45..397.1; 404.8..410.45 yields 1.99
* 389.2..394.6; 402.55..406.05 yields 1.78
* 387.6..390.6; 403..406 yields 1.72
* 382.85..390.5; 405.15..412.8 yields 2.15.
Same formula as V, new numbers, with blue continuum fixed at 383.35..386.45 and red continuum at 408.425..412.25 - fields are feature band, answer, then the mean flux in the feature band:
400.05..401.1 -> -0.18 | 37.5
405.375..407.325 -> 0.09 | 35.2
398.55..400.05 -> -0.23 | 35.6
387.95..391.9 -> -0.44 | 25.2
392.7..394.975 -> 0.82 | 16.8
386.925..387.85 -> 0.00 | 20.4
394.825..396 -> -0.08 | 29.2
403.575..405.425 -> -0.13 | 37.8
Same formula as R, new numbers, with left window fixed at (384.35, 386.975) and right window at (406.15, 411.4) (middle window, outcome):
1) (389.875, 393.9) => 0.14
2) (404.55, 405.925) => -0.05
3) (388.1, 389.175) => 0.07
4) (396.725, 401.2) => -0.03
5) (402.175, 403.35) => -0.10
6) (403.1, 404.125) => -0.09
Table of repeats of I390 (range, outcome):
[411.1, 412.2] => 42.6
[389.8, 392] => 27.2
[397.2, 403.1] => 35.5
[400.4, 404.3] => 37.8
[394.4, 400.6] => 28.3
